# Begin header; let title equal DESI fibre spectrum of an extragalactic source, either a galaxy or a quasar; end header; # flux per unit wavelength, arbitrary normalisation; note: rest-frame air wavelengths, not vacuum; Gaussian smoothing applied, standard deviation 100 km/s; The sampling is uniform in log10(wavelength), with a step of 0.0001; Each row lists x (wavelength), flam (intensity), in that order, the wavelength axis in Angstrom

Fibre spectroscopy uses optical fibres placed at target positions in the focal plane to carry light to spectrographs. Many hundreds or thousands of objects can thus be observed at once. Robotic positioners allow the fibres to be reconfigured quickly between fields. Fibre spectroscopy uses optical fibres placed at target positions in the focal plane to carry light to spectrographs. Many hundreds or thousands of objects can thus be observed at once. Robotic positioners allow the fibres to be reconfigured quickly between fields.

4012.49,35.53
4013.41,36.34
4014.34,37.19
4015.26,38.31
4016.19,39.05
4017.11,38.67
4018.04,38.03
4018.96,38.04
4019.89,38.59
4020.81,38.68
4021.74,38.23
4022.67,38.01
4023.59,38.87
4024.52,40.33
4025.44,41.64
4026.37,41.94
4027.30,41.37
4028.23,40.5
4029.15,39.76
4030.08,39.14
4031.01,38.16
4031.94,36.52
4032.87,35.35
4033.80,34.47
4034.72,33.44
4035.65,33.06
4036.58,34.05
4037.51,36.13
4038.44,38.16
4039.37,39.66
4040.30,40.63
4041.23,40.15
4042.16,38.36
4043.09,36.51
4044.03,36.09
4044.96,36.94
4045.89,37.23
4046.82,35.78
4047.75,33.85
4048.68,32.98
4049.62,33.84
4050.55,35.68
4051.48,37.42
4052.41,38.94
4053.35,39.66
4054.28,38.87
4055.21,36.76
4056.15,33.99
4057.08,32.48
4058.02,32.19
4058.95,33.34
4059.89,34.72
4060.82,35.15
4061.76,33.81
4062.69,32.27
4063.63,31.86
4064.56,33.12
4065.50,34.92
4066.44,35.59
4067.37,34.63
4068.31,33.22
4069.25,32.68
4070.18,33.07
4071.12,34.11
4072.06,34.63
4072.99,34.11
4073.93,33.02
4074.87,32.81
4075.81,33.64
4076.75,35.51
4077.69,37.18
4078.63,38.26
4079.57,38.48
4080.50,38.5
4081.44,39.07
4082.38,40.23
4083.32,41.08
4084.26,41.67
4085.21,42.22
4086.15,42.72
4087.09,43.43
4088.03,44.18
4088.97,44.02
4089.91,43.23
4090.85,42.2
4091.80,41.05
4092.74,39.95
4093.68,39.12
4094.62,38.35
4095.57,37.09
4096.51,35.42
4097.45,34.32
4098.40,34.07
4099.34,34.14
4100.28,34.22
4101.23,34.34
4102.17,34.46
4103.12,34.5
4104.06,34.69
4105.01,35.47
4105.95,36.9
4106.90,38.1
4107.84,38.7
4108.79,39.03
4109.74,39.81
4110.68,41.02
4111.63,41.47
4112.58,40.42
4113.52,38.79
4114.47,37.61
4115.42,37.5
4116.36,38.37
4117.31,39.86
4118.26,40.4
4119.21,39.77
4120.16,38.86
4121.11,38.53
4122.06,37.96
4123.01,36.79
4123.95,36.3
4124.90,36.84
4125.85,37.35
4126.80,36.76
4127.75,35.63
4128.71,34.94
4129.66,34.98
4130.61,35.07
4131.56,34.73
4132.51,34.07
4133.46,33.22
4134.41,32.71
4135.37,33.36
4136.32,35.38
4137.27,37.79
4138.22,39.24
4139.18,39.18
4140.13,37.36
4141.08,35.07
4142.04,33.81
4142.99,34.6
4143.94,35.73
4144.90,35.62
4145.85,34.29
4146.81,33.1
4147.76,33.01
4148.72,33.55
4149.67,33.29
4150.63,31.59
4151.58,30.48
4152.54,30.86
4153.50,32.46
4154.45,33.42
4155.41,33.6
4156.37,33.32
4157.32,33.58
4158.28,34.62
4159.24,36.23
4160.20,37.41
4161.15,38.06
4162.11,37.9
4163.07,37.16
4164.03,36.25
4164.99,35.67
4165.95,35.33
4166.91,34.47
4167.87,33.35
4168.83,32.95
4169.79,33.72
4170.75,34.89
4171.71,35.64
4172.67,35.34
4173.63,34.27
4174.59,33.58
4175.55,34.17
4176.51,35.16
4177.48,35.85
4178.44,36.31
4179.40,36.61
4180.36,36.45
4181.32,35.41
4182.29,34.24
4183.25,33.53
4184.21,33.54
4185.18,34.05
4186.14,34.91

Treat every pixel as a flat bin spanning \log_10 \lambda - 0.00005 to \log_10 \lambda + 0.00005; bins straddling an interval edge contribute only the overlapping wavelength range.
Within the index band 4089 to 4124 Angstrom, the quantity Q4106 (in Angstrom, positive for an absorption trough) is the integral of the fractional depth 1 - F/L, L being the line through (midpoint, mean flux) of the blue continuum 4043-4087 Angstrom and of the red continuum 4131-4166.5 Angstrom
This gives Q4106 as -2.6 Angstrom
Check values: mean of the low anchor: 35.9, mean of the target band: 38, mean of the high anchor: 34.8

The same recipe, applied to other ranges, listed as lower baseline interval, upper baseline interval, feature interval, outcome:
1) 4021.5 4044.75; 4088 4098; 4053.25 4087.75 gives 2.66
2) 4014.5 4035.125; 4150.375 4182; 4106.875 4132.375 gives -1.37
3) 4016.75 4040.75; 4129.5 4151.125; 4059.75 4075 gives 1.33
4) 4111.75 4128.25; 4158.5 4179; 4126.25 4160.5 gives 2.13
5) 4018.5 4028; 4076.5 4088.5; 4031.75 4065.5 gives 3.59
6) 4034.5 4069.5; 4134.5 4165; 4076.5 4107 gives -2.78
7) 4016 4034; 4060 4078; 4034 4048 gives 0.14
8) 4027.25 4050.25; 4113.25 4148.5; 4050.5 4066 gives 0.72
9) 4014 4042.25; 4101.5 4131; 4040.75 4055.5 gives 0.49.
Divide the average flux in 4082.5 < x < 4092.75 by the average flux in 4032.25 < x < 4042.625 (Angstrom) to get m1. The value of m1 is 1.15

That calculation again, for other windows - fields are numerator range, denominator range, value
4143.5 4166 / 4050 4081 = 0.98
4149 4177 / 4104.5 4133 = 0.91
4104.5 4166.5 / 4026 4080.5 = 1.01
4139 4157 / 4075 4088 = 0.86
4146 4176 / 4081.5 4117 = 0.88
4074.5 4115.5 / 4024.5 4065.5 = 1.05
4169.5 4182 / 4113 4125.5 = 0.92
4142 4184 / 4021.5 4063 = 0.94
